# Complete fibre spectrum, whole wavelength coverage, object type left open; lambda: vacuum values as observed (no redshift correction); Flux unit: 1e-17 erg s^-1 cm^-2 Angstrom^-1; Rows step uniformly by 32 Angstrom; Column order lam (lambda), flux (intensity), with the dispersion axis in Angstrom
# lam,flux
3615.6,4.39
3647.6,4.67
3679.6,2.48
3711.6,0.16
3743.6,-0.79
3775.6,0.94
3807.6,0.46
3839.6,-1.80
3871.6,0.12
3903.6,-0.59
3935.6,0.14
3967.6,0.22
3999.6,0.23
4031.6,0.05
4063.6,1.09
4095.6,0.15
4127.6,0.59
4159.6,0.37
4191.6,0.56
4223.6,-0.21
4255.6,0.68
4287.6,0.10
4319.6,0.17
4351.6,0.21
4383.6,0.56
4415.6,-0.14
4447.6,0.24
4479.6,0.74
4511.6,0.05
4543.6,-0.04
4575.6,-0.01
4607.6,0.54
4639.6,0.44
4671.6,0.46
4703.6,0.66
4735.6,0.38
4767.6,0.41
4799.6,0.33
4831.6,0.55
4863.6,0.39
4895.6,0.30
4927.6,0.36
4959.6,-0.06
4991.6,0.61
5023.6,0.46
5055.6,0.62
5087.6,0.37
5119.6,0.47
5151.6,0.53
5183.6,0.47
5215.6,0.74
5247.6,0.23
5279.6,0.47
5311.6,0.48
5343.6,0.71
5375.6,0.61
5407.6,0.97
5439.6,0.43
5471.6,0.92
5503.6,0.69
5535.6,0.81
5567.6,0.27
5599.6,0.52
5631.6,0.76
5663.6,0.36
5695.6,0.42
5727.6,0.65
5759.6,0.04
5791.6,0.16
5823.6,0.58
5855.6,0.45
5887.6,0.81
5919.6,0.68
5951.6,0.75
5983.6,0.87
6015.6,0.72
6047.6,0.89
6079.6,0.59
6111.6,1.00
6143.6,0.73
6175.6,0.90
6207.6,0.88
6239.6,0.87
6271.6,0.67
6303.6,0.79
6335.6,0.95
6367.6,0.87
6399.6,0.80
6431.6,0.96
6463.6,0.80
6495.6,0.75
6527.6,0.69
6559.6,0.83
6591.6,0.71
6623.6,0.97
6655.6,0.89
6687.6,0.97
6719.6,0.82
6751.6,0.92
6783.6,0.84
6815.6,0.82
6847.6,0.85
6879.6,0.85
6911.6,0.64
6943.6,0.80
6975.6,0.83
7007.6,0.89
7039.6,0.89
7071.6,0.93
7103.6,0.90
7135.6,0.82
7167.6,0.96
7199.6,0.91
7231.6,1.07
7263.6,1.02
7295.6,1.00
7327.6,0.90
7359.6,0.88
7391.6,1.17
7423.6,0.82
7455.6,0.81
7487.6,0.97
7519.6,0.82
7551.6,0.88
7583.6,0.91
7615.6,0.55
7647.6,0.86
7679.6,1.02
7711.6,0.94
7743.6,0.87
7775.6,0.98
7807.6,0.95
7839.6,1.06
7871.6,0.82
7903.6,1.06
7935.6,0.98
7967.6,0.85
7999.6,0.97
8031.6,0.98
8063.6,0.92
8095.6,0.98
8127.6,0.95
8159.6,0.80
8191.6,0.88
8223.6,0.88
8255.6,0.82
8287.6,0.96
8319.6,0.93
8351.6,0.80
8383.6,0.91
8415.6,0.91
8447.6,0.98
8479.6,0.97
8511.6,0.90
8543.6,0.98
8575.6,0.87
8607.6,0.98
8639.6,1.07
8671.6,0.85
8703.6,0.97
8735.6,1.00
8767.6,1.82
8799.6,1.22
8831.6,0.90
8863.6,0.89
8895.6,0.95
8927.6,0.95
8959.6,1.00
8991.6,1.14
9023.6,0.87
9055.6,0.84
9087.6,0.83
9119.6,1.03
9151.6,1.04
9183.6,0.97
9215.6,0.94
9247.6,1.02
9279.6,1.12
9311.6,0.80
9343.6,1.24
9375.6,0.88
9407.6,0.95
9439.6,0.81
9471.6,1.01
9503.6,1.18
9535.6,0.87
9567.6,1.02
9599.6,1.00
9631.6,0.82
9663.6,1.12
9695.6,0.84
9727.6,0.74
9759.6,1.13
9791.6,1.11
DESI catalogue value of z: 0.34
